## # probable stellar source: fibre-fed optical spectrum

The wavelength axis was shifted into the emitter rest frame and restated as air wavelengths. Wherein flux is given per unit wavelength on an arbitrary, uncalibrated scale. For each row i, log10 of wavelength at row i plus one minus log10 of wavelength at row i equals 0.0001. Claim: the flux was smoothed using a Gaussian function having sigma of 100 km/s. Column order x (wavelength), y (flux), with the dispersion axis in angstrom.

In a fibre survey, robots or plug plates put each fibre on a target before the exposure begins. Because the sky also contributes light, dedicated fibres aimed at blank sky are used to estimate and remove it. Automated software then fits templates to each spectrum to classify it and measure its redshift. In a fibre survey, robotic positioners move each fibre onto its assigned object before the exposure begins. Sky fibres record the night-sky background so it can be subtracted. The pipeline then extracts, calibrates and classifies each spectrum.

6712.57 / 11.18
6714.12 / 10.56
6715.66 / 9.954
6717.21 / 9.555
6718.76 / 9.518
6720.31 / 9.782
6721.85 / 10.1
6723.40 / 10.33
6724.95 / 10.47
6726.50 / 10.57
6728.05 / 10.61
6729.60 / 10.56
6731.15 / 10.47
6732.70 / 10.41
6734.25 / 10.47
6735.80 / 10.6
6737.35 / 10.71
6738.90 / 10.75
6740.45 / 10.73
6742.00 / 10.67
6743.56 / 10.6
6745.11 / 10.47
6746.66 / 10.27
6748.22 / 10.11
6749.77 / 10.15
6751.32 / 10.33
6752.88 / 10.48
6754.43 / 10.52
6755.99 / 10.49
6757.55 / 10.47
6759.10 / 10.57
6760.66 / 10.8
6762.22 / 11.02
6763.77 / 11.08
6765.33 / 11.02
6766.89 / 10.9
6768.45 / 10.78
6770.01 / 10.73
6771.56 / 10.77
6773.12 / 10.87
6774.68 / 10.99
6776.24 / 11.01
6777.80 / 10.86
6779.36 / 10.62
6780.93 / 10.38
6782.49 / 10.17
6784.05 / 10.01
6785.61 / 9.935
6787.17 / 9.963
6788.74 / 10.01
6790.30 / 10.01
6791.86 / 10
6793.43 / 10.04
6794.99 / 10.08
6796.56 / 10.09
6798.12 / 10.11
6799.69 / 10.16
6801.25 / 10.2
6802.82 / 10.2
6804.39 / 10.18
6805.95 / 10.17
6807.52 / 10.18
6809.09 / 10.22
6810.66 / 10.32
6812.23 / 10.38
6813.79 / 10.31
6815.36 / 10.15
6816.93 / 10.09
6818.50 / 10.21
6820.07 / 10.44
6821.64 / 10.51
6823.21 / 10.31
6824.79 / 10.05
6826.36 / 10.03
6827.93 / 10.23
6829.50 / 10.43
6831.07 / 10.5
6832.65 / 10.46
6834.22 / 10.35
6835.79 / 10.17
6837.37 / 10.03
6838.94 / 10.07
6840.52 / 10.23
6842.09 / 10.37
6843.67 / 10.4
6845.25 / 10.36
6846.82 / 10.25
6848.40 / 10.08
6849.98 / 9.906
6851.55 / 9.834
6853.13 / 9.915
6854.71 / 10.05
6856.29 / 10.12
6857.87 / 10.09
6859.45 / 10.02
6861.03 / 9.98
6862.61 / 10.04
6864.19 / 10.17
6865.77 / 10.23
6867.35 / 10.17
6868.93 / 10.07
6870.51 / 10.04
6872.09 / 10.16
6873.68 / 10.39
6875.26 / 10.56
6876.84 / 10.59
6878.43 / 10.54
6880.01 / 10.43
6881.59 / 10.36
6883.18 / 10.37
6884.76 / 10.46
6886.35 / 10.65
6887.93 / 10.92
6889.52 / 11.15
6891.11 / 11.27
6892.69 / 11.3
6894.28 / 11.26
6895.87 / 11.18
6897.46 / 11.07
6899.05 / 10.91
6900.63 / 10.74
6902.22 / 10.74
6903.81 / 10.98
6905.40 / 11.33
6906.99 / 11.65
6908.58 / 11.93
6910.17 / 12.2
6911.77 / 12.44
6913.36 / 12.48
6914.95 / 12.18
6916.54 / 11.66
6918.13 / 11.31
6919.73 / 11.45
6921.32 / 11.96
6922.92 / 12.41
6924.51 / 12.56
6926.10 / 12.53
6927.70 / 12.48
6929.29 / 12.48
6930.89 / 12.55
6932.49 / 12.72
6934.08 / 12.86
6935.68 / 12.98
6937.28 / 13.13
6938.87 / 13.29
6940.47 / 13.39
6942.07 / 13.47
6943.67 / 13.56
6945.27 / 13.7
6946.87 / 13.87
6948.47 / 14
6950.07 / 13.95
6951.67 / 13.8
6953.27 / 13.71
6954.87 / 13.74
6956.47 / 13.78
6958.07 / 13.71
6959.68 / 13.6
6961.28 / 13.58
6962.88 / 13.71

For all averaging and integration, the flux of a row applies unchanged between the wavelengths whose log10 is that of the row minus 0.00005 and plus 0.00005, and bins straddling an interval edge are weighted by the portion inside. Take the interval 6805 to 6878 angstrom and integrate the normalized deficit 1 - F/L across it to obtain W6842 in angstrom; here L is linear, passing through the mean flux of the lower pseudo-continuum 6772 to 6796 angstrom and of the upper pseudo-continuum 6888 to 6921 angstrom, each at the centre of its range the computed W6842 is 4.4 angstrom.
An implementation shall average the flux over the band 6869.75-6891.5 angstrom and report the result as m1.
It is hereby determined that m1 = 10.5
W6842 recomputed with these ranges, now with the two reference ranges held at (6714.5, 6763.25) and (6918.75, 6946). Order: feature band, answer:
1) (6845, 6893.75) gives 6.77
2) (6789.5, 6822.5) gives 3.06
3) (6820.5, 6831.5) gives 1.14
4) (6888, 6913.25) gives 2.10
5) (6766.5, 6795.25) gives 1.30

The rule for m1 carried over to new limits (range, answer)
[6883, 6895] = 11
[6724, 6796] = 10.5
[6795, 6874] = 10.2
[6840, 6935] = 11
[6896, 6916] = 11.5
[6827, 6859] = 10.2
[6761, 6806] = 10.4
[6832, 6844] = 10.3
